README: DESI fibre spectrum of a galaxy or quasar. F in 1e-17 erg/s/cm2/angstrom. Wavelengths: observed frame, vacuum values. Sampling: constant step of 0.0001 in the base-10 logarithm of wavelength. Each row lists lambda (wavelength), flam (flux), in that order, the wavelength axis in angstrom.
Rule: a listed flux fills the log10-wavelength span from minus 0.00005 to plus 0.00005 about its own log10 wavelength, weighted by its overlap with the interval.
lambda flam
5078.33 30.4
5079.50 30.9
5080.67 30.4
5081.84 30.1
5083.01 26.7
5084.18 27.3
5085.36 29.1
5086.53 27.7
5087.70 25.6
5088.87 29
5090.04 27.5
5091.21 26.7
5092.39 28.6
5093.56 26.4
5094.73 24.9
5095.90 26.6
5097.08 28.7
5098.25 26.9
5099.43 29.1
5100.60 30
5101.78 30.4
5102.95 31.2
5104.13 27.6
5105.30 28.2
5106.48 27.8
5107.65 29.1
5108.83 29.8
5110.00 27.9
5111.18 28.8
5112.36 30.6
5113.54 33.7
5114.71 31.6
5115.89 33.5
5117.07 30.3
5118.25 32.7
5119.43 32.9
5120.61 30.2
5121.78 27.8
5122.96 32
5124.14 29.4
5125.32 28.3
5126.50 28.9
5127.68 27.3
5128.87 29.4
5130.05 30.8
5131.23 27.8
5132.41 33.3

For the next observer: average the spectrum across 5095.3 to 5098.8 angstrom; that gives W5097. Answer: 27.4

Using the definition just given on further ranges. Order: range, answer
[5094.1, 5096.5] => 25.8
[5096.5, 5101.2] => 28.7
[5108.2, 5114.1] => 30.1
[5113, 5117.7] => 32.3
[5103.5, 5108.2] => 28.2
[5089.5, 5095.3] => 26.8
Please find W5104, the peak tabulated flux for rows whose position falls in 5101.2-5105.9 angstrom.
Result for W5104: 31.2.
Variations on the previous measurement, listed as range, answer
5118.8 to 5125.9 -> 32.9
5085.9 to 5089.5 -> 29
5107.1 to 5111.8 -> 29.8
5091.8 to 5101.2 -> 30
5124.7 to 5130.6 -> 30.8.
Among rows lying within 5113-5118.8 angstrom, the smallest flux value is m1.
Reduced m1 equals 30.3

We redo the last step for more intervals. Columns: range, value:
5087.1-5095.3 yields 24.9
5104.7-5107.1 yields 27.8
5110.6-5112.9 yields 28.8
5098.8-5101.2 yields 29.1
